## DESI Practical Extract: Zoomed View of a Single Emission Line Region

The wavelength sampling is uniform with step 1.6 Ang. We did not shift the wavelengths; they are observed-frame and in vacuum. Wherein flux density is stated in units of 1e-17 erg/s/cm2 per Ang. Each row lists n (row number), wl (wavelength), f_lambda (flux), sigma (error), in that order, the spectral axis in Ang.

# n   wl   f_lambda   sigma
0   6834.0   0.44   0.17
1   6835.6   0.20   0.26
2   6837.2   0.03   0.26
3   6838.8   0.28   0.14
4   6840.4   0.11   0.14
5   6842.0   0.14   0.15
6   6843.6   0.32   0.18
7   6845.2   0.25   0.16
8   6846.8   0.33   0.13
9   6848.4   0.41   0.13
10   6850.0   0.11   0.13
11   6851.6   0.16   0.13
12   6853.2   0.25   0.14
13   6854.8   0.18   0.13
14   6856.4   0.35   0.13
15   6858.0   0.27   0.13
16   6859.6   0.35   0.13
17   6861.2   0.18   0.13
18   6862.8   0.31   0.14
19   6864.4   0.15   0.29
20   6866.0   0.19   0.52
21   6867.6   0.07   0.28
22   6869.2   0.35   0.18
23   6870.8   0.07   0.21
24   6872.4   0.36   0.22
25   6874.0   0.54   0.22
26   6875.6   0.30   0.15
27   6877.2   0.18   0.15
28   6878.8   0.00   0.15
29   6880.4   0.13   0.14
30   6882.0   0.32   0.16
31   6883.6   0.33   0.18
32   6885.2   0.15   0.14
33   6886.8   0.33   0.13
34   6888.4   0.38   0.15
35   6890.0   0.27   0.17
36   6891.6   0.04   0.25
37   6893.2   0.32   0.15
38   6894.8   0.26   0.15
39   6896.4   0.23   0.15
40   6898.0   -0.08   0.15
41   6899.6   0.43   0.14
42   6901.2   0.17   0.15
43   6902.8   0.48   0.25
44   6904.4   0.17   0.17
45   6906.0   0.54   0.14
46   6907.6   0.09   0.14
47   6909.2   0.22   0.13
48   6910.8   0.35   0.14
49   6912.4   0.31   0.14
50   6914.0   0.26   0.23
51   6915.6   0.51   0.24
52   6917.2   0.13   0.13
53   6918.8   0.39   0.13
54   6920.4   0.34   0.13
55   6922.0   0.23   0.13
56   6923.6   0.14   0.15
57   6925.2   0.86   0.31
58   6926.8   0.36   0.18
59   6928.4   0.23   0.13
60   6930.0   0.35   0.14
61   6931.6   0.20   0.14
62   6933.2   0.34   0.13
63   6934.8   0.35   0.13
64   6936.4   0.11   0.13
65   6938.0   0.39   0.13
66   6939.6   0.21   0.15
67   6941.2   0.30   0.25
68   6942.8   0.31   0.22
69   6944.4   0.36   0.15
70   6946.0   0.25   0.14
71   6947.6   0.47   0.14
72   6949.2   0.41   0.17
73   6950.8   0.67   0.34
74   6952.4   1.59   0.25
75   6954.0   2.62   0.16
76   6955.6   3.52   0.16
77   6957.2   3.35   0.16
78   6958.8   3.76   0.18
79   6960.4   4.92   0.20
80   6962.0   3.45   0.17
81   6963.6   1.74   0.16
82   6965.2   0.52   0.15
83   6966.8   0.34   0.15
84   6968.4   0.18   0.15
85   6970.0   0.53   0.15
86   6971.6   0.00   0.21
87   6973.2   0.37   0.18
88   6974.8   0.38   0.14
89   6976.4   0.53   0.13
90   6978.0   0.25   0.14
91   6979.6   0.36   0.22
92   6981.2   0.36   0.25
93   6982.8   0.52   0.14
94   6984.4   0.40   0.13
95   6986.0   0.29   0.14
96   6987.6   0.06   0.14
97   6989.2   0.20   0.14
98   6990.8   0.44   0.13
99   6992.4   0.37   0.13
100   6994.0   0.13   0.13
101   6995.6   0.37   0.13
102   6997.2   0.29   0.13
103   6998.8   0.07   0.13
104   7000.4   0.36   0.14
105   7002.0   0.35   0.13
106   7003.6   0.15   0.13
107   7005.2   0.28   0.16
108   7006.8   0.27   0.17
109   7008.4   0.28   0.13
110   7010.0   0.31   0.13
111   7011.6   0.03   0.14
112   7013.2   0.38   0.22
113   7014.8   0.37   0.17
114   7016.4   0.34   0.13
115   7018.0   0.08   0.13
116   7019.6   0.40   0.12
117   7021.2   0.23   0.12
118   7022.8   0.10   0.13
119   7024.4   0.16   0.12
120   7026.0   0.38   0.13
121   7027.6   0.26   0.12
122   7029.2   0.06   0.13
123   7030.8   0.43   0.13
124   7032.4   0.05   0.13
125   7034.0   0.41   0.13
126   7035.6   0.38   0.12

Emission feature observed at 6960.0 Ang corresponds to [O II] 3727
